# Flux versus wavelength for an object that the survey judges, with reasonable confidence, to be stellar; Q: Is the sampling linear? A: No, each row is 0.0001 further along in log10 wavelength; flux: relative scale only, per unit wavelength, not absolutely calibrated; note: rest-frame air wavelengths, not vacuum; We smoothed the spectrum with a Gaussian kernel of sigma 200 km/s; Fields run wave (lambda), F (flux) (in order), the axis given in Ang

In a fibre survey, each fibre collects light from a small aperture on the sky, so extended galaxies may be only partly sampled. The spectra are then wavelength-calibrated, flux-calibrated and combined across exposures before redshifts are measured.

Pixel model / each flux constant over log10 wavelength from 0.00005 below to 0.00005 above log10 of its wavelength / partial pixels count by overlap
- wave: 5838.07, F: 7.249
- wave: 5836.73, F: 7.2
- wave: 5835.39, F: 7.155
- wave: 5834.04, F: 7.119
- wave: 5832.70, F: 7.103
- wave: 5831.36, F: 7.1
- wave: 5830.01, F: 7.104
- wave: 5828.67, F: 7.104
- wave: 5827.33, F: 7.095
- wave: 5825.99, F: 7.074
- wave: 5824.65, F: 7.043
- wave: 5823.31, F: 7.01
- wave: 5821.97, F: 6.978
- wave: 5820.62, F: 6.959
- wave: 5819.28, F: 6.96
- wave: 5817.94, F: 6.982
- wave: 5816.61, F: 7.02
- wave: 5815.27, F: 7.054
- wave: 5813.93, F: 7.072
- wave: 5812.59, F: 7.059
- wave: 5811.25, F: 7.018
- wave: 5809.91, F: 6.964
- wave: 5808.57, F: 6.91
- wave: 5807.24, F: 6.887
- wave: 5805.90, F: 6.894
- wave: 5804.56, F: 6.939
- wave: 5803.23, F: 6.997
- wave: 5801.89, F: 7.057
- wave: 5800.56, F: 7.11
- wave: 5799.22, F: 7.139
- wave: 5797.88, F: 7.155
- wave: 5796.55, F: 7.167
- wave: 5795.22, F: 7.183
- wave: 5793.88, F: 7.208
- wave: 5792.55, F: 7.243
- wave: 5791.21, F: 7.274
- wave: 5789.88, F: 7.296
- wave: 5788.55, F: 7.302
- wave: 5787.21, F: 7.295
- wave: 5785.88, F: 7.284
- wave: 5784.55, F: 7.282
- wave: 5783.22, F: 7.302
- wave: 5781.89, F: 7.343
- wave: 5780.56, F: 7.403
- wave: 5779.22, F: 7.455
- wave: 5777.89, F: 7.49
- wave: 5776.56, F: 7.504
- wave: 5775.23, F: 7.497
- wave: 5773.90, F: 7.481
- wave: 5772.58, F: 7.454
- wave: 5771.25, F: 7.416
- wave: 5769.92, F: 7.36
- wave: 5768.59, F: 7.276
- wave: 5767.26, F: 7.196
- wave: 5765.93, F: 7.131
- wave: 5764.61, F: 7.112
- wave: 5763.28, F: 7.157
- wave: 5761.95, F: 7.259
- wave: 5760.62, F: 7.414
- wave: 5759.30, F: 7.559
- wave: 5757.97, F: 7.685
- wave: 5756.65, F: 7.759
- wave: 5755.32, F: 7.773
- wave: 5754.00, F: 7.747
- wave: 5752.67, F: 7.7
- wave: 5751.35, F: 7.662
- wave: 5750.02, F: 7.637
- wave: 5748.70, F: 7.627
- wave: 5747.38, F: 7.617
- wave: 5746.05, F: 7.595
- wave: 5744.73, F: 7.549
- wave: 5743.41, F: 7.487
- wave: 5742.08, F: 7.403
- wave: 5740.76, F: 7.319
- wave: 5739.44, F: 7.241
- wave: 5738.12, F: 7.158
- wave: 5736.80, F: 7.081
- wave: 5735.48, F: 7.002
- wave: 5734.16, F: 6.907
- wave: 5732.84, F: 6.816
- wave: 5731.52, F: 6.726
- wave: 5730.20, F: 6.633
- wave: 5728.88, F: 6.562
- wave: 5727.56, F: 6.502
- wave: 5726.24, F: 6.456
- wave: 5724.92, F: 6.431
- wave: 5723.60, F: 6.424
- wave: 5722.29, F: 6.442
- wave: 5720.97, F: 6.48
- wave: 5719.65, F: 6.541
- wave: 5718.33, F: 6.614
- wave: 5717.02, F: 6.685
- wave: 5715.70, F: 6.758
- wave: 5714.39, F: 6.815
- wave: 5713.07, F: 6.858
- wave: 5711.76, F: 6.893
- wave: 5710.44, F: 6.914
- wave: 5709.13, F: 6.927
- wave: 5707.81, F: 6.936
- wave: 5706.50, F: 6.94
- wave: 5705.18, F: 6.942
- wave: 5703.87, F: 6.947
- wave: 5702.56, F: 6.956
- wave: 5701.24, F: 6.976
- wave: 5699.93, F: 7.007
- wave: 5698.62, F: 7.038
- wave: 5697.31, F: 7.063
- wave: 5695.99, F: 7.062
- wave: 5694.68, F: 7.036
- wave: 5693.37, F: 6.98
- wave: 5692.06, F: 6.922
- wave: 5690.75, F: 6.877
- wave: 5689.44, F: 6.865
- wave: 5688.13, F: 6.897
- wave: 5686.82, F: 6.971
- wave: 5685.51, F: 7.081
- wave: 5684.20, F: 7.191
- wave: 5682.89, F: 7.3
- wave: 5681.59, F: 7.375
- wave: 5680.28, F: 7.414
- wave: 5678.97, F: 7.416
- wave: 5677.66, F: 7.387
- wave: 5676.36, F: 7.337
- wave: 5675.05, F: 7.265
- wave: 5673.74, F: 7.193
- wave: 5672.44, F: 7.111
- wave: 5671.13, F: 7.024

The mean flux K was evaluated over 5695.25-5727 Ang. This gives 6.79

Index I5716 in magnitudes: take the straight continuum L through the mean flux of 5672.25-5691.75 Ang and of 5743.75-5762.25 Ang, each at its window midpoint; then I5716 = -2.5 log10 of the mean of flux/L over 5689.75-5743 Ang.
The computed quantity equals 0.08 mag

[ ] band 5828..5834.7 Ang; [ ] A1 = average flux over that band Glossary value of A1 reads 7.11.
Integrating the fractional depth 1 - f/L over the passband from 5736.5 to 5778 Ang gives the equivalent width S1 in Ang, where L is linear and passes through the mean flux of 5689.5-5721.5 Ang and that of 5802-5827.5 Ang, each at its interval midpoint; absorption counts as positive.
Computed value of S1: -3.1 Ang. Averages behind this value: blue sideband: 6.88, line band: 7.45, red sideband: 6.99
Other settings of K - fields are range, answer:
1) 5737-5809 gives 7.34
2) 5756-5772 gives 7.36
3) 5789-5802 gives 7.19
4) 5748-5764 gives 7.58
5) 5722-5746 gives 6.92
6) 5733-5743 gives 7.15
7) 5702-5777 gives 7.12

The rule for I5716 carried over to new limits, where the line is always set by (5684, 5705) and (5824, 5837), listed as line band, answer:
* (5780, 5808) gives -0.02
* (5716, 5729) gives 0.08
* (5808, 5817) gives 0.01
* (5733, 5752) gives -0.05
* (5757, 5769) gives -0.04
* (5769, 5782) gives -0.06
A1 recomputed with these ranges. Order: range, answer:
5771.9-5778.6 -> 7.49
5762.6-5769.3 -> 7.17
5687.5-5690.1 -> 6.88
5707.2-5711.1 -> 6.92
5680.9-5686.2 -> 7.24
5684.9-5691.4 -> 6.94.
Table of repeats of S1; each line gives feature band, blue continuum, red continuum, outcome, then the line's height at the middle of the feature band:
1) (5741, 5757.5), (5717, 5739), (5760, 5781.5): -1.4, 7.01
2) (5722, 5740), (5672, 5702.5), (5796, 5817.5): 0.9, 7.08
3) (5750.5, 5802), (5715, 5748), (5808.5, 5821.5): -3.1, 6.95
